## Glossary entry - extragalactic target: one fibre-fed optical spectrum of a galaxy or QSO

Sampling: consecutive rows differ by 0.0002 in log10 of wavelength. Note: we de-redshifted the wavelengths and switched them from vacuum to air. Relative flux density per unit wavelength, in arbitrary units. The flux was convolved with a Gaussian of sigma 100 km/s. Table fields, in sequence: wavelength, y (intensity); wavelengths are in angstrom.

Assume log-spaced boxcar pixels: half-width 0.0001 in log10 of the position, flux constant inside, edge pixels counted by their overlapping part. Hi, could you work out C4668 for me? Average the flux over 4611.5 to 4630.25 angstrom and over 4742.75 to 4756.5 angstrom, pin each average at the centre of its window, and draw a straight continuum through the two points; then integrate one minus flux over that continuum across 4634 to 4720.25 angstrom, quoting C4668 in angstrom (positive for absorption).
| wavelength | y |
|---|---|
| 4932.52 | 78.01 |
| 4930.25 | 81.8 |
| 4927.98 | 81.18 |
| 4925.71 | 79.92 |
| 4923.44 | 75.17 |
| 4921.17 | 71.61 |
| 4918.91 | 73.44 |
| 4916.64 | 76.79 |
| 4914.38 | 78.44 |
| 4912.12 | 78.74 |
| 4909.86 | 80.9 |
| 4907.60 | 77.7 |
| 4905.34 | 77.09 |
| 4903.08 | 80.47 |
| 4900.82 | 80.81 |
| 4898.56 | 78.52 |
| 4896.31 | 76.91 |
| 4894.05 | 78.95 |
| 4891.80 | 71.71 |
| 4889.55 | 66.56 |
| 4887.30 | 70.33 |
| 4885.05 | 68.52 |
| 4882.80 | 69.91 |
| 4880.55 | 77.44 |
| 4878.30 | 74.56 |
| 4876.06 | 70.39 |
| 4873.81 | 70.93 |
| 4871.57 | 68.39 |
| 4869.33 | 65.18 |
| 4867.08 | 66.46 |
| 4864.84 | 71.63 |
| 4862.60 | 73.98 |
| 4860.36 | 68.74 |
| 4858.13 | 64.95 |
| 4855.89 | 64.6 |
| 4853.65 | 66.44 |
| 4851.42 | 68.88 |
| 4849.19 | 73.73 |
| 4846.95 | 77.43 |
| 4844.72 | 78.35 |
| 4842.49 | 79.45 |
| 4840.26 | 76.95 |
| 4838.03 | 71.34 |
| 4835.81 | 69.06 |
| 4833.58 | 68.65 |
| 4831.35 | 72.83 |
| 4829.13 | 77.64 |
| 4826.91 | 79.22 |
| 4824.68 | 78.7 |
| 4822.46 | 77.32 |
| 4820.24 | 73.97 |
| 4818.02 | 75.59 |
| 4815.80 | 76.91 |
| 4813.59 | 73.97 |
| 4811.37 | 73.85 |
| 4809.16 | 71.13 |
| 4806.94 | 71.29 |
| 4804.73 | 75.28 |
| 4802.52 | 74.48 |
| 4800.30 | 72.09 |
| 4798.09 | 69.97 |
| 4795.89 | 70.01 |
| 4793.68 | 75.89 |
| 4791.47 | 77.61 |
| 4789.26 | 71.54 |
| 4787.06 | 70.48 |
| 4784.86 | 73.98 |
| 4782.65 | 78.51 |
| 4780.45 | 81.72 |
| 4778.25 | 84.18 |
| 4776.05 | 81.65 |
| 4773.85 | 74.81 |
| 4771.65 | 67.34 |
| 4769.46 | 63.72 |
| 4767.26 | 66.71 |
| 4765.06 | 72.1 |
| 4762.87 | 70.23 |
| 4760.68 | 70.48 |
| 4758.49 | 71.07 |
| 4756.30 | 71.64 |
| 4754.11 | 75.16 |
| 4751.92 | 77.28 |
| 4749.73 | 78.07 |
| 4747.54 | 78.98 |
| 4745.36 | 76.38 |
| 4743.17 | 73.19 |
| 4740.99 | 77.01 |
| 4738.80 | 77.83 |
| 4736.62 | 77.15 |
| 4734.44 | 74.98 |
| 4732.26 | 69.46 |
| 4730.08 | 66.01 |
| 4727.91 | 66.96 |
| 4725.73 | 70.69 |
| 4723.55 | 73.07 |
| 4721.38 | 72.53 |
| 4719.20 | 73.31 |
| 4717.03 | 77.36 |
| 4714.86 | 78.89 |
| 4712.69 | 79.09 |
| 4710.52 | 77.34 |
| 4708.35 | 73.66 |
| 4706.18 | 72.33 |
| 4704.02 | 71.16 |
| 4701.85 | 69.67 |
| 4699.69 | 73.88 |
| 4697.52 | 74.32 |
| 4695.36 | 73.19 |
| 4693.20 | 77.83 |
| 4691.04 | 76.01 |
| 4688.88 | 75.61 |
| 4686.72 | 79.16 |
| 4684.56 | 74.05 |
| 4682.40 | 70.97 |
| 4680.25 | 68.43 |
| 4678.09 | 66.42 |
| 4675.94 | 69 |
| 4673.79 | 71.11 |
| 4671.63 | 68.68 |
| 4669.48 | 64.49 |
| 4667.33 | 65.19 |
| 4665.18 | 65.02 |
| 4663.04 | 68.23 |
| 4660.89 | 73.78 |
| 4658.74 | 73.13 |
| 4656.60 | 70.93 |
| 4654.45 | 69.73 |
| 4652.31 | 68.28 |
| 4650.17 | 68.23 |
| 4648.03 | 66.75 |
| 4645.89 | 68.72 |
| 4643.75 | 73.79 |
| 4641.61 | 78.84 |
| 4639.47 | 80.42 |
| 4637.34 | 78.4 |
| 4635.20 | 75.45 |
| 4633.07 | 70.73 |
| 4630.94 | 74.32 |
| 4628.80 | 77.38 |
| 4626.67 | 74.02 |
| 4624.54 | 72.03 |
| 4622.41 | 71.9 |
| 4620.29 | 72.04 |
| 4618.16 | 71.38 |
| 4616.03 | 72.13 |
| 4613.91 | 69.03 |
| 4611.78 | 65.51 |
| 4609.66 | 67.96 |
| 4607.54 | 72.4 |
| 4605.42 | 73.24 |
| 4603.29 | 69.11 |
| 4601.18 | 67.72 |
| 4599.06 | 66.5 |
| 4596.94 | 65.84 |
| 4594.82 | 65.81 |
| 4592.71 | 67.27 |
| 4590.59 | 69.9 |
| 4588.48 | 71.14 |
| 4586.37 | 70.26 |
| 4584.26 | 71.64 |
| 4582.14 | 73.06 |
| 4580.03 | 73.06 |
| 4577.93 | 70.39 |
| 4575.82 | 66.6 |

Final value 1.5 angstrom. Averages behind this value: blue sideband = 72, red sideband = 76.2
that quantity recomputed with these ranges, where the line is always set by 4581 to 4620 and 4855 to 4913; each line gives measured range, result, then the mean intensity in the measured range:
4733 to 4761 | -1.6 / 75.4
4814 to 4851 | -1.6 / 75.3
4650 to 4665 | 0.0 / 70.2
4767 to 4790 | -0.9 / 74.4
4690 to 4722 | -1.8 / 74.7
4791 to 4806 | -0.3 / 73.4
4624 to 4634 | -0.6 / 73.8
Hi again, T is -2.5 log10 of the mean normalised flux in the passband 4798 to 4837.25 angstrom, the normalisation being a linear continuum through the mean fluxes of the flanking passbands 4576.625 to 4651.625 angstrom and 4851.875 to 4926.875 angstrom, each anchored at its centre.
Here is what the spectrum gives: -0.02 mag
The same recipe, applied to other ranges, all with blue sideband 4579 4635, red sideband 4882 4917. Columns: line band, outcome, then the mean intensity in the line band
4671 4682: 0.047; 68.9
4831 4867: 0.051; 71.5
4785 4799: 0.017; 72.8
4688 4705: -0.025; 74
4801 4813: 0.015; 73.2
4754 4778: 0.027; 71.7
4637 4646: -0.079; 76.6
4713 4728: -0.019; 74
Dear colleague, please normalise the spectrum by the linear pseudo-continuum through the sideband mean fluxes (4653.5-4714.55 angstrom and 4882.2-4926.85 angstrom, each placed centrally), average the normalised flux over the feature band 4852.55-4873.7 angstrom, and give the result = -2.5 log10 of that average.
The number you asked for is 0.11 mag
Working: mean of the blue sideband 72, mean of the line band 68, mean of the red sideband 75.7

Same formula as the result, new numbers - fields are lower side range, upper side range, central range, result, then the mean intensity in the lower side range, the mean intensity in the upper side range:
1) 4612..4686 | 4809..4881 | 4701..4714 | -0.04 mag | 71.2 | 72.7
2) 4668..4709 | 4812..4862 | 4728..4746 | -0.02 mag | 72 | 73.4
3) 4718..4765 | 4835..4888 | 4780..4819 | -0.02 mag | 73.4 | 71.2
